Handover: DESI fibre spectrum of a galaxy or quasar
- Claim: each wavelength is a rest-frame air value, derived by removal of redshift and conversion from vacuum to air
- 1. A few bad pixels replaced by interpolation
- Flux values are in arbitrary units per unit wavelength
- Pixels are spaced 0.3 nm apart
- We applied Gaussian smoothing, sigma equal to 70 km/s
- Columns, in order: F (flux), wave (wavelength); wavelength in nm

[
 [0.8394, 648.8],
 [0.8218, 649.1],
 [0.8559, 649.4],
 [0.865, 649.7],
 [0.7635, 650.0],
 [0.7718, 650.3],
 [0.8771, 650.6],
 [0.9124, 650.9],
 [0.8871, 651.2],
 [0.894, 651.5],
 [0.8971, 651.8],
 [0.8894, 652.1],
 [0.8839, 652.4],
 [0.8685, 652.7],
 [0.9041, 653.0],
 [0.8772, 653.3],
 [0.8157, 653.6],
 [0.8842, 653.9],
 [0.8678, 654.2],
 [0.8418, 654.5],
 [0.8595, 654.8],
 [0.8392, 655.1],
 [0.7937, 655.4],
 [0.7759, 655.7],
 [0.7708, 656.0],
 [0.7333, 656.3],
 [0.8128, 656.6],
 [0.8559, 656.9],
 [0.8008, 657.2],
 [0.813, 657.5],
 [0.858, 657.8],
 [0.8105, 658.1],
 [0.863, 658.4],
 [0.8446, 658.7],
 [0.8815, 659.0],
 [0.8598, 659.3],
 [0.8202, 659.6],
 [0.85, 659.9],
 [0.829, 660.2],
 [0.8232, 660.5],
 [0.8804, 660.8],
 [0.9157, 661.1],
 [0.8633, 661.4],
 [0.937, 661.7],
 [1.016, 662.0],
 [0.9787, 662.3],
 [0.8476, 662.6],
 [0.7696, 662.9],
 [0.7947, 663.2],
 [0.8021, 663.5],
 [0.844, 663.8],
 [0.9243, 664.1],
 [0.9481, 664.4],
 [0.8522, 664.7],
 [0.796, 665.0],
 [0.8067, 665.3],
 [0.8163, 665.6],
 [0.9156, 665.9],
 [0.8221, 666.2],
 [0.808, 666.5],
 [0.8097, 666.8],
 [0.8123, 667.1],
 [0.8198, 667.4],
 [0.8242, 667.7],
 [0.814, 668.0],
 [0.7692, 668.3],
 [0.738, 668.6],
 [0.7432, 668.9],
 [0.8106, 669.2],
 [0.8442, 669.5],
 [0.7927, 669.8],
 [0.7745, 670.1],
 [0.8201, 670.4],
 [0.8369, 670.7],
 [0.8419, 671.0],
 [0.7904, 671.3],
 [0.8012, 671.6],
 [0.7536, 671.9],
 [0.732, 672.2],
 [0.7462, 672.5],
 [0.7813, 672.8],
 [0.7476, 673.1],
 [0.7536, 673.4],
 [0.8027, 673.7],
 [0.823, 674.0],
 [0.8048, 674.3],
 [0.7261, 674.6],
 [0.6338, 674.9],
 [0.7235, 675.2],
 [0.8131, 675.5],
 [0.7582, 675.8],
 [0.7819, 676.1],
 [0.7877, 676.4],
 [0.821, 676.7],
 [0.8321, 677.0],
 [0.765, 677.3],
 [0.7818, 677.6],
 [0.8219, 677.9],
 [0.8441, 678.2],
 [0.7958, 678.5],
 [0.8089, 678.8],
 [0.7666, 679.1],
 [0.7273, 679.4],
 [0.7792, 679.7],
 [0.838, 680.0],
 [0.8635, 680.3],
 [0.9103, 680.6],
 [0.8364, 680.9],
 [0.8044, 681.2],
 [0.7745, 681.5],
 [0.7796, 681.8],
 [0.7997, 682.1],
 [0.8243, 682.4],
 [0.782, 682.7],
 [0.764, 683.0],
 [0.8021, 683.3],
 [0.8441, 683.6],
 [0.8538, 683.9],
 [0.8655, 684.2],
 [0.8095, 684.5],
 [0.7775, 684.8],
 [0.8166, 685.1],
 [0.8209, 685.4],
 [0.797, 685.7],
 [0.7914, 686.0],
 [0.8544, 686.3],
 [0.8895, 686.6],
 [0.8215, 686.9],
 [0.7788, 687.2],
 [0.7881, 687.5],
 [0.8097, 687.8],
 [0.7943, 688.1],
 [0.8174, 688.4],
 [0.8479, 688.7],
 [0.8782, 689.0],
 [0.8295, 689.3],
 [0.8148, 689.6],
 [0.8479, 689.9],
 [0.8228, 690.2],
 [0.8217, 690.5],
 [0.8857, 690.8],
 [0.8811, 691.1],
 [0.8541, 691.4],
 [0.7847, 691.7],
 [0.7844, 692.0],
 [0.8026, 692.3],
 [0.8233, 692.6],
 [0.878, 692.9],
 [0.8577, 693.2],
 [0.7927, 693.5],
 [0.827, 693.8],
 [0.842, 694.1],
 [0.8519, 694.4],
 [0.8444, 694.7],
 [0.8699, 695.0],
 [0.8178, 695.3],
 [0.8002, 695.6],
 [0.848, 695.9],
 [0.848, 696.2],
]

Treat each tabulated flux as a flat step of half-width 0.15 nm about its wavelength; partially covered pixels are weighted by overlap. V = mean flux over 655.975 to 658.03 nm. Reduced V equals 0.809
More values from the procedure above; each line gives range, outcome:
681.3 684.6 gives 0.809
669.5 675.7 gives 0.776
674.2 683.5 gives 0.792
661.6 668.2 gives 0.851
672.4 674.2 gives 0.777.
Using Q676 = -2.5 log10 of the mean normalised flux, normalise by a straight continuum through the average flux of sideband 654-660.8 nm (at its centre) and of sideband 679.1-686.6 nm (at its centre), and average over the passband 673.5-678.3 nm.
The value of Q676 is 0.05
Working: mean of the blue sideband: 0.829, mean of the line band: 0.782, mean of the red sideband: 0.814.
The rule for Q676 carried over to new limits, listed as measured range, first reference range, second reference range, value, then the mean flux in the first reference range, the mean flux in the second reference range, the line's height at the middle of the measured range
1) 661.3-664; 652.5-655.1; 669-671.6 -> -0.05 mag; 0.864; 0.812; 0.836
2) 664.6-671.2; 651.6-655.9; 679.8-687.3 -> 0.04 mag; 0.856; 0.82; 0.839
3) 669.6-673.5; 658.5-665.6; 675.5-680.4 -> 0.06 mag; 0.864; 0.798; 0.824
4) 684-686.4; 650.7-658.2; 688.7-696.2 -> 0.03 mag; 0.846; 0.836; 0.838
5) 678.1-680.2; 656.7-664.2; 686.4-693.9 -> 0.06 mag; 0.859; 0.83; 0.84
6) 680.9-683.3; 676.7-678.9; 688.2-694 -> 0.03 mag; 0.808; 0.834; 0.816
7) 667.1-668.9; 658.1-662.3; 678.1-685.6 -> 0.08 mag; 0.877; 0.811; 0.853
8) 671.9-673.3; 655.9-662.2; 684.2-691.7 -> 0.12 mag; 0.851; 0.827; 0.84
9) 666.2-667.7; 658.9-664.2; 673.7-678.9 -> 0.03 mag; 0.868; 0.784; 0.837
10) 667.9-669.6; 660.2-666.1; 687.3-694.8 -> 0.10 mag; 0.869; 0.831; 0.861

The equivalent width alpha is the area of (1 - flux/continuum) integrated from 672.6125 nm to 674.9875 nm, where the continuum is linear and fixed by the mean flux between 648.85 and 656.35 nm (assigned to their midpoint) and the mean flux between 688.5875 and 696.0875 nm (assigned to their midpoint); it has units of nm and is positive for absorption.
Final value 0.22 nm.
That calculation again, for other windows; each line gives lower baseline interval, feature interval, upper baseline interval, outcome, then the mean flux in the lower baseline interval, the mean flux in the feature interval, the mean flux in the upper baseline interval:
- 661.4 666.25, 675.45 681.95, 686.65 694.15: 0.32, 0.868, 0.804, 0.828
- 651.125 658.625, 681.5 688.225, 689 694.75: 0.20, 0.843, 0.811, 0.835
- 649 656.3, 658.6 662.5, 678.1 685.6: -0.22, 0.849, 0.885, 0.811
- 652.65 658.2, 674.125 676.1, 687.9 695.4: 0.20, 0.83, 0.747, 0.835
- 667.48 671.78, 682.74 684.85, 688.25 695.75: 0.01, 0.8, 0.817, 0.835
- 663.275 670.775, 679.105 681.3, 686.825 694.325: 0.01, 0.821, 0.819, 0.828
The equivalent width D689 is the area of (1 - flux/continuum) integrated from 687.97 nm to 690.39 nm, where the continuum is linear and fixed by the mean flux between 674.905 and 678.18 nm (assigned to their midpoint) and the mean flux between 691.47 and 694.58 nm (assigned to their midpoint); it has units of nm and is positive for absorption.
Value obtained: -0.048 nm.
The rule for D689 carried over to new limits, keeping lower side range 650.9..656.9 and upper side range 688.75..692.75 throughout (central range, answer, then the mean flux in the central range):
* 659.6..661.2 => -0.02 nm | 0.854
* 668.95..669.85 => 0.03 nm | 0.81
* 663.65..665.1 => -0.05 nm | 0.876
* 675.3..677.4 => 0.12 nm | 0.793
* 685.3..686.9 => 0.01 nm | 0.83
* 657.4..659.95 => 0.01 nm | 0.845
